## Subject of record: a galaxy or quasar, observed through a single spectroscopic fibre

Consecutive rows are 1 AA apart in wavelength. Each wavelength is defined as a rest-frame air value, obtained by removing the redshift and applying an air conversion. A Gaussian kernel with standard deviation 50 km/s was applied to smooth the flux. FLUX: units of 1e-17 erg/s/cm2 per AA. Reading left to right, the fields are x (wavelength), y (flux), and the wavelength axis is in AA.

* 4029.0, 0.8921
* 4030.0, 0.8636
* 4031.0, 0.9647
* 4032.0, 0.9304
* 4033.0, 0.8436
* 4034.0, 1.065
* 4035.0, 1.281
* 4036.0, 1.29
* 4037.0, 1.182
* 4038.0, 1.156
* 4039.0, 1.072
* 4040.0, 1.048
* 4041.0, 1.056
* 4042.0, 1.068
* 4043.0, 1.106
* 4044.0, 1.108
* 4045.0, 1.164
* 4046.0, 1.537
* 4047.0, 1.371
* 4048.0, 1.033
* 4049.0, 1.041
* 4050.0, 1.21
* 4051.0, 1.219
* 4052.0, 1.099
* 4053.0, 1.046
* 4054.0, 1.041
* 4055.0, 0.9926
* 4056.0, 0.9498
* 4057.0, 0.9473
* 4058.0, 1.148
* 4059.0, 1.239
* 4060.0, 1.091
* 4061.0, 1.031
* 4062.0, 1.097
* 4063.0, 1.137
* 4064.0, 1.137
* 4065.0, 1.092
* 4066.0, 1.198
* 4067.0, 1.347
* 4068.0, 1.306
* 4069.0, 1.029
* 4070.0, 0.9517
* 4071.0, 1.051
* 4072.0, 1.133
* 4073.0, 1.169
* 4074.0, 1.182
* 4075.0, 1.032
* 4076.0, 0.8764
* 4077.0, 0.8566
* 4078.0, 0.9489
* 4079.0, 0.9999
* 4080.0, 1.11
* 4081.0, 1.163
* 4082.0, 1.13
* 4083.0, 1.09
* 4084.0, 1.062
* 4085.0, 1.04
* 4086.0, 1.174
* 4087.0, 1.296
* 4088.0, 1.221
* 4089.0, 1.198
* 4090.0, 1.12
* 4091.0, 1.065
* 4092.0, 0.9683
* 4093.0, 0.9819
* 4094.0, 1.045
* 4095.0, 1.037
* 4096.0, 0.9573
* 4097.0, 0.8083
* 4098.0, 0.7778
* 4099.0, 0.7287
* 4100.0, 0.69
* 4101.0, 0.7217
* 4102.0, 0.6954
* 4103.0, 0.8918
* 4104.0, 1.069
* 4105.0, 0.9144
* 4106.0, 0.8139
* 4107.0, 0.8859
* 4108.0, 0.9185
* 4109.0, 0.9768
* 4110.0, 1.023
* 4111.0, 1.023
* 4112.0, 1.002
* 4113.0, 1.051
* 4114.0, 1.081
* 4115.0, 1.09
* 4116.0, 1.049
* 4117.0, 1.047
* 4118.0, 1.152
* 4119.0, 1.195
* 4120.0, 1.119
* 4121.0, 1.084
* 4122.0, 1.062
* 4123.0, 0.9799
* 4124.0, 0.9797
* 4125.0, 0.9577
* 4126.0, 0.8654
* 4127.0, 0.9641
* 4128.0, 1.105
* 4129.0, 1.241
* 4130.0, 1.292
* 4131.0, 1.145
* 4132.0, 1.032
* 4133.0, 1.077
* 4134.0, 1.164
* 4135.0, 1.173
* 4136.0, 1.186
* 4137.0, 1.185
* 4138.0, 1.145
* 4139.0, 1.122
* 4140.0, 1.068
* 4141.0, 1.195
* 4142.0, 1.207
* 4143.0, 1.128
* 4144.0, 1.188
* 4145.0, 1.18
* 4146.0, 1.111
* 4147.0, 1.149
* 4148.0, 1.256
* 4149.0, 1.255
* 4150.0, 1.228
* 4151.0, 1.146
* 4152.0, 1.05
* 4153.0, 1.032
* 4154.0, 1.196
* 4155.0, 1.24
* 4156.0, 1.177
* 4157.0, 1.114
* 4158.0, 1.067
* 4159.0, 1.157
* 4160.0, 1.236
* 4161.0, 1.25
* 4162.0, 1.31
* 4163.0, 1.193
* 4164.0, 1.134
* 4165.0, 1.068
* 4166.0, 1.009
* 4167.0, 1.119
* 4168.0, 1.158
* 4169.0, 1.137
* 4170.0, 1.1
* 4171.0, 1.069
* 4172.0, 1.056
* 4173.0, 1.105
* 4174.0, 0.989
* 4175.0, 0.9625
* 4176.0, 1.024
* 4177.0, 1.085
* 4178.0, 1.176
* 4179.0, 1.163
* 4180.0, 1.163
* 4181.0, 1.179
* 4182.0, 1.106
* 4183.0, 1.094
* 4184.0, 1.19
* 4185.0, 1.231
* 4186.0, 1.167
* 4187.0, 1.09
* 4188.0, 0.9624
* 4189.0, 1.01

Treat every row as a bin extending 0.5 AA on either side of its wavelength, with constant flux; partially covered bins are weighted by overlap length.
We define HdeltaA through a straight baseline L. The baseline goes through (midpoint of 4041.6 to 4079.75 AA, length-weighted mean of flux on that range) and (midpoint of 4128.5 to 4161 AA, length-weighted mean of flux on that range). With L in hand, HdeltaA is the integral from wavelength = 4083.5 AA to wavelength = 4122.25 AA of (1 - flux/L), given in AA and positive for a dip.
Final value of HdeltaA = 4.5 AA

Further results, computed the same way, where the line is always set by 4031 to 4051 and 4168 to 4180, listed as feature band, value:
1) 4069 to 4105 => 3.57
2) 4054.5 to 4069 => 0.08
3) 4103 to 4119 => 1.43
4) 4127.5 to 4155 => -1.55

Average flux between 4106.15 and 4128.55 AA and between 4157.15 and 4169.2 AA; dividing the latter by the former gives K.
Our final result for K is 1.1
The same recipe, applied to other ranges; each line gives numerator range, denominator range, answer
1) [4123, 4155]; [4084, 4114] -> 1.16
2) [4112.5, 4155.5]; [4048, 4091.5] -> 1.02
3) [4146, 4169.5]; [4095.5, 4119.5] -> 1.23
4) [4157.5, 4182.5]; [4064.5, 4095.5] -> 1.03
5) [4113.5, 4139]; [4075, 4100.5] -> 1.08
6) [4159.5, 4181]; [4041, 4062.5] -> 1.00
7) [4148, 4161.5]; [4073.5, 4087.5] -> 1.09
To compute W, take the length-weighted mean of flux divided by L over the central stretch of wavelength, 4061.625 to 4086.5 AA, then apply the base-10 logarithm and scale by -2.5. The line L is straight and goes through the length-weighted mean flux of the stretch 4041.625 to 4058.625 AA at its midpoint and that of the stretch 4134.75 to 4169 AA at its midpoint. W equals 0.04 mag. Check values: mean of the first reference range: 1.12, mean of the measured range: 1.09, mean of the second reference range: 1.16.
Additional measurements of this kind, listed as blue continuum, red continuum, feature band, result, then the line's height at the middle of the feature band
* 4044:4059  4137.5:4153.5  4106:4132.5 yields 0.10 mag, 1.15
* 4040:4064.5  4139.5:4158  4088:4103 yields 0.23 mag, 1.14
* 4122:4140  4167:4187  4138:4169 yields -0.05 mag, 1.1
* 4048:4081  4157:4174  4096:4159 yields 0.06 mag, 1.11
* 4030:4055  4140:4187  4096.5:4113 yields 0.27 mag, 1.13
